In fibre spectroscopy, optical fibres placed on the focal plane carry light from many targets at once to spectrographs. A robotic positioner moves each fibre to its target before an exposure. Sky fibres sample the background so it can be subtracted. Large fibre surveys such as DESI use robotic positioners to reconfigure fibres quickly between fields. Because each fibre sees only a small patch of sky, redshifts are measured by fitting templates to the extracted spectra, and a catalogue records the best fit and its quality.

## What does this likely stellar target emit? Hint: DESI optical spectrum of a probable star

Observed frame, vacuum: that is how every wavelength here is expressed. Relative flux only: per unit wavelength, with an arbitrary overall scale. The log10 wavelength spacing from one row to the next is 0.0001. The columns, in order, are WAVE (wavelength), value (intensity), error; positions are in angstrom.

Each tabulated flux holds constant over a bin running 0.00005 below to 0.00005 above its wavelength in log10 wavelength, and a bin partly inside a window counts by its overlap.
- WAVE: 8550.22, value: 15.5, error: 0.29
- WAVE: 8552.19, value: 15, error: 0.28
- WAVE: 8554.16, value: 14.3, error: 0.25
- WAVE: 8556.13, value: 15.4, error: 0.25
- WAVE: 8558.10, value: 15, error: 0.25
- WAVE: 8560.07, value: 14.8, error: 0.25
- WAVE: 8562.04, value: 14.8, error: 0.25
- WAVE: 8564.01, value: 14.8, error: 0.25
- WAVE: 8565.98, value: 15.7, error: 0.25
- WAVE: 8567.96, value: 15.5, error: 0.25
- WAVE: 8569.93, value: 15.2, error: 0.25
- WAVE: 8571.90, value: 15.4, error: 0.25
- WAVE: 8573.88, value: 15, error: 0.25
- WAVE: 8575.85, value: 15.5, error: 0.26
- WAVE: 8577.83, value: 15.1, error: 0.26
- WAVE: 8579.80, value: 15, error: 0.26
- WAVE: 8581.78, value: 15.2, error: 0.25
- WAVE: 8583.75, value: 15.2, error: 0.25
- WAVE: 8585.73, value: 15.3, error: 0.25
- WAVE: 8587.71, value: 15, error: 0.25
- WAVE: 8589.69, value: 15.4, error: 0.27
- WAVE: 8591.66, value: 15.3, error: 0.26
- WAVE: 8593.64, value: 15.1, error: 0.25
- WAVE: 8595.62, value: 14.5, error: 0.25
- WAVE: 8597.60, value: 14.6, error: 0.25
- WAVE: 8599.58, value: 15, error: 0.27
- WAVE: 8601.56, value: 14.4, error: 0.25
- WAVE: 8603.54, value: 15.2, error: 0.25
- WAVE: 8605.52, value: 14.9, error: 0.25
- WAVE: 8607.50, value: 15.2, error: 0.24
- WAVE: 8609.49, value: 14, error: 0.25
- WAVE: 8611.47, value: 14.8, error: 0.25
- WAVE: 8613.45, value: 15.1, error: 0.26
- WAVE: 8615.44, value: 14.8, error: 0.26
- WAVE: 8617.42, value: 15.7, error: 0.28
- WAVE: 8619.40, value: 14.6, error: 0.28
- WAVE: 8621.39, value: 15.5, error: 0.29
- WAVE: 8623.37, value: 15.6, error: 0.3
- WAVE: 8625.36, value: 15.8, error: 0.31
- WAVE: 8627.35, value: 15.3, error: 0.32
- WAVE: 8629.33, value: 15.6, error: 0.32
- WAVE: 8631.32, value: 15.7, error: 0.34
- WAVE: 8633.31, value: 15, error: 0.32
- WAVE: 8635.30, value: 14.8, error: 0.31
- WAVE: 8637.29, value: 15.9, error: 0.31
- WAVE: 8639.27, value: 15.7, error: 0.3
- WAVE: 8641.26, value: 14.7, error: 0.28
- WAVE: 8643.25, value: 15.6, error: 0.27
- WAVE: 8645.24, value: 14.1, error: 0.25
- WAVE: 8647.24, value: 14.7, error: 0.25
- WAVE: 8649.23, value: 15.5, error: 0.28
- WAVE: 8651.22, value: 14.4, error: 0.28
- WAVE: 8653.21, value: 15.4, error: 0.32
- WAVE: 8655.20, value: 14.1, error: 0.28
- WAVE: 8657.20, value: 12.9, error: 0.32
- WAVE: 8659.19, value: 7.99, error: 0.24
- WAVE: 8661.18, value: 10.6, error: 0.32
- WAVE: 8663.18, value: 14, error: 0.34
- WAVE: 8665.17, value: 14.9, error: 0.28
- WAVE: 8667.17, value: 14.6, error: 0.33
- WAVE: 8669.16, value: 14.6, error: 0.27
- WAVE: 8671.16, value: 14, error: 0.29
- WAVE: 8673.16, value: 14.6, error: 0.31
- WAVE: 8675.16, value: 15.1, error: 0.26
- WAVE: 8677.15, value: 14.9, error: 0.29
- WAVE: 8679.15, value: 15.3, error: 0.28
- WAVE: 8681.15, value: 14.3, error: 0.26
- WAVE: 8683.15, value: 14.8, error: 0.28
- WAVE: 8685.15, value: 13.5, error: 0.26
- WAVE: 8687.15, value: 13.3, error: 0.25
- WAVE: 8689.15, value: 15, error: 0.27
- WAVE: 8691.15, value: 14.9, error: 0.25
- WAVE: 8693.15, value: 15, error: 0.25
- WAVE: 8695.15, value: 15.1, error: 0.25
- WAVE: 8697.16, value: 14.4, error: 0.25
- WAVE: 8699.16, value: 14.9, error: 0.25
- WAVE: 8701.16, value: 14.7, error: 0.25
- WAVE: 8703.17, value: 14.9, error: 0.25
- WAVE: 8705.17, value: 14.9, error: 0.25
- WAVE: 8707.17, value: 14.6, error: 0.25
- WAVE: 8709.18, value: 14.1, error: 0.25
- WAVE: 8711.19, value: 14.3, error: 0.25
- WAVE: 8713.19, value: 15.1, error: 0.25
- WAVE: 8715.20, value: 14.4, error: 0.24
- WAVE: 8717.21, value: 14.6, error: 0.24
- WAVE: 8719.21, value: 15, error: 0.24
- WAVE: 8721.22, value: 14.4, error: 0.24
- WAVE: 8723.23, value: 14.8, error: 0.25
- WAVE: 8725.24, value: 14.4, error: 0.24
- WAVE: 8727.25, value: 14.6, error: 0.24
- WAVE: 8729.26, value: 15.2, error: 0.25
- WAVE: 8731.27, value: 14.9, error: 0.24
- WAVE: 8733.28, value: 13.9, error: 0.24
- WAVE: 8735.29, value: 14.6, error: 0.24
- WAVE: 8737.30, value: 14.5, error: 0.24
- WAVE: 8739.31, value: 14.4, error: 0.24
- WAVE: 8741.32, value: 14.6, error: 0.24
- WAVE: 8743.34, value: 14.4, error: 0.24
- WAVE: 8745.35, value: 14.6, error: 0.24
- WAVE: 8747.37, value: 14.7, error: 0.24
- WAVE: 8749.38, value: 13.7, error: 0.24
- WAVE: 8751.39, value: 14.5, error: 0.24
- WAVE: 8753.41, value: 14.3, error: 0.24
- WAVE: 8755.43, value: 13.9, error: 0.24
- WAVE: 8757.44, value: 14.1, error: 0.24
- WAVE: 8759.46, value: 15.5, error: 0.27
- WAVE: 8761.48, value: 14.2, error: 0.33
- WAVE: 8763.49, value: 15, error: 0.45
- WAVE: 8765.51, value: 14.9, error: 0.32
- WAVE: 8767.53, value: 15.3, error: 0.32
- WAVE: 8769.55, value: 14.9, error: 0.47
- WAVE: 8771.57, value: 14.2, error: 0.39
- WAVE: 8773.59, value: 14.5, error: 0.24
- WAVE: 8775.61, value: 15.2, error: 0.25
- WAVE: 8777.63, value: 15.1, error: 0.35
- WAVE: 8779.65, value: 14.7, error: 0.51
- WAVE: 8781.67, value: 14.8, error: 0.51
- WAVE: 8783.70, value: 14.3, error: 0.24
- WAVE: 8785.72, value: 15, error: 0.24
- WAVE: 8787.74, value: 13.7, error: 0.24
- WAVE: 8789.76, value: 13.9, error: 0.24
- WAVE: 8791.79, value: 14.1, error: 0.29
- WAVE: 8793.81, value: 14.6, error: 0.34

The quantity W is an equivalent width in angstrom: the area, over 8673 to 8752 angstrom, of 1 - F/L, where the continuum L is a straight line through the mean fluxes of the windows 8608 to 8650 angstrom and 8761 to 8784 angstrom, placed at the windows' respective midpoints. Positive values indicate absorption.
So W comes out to 1.82 angstrom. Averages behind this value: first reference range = 15.2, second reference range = 14.8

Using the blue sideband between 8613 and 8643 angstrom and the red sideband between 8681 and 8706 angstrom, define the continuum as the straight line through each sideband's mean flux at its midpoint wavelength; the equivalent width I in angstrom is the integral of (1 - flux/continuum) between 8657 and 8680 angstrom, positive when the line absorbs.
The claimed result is 1.91 angstrom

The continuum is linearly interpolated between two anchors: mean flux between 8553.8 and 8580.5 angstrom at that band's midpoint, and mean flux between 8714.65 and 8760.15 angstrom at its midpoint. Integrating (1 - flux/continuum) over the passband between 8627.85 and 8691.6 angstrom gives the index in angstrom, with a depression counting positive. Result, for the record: 1.7 angstrom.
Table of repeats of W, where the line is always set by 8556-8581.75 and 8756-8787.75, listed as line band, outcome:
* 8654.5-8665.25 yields 2.0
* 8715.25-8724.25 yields 0.1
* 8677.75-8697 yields 0.4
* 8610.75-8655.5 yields -0.4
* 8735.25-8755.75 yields 0.6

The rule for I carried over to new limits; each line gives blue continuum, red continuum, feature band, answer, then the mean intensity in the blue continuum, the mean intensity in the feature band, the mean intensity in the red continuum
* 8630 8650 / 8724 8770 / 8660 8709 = 1.61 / 15.2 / 14.4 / 14.6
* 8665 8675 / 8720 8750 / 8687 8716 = -0.29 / 14.5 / 14.7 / 14.5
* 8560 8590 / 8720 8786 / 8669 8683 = 0.15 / 15.2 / 14.7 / 14.6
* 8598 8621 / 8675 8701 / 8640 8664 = 1.75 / 14.9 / 13.7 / 14.6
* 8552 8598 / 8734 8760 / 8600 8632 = -0.42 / 15.1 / 15.1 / 14.4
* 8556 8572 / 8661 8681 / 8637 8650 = -0.47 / 15.2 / 15.1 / 14.4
